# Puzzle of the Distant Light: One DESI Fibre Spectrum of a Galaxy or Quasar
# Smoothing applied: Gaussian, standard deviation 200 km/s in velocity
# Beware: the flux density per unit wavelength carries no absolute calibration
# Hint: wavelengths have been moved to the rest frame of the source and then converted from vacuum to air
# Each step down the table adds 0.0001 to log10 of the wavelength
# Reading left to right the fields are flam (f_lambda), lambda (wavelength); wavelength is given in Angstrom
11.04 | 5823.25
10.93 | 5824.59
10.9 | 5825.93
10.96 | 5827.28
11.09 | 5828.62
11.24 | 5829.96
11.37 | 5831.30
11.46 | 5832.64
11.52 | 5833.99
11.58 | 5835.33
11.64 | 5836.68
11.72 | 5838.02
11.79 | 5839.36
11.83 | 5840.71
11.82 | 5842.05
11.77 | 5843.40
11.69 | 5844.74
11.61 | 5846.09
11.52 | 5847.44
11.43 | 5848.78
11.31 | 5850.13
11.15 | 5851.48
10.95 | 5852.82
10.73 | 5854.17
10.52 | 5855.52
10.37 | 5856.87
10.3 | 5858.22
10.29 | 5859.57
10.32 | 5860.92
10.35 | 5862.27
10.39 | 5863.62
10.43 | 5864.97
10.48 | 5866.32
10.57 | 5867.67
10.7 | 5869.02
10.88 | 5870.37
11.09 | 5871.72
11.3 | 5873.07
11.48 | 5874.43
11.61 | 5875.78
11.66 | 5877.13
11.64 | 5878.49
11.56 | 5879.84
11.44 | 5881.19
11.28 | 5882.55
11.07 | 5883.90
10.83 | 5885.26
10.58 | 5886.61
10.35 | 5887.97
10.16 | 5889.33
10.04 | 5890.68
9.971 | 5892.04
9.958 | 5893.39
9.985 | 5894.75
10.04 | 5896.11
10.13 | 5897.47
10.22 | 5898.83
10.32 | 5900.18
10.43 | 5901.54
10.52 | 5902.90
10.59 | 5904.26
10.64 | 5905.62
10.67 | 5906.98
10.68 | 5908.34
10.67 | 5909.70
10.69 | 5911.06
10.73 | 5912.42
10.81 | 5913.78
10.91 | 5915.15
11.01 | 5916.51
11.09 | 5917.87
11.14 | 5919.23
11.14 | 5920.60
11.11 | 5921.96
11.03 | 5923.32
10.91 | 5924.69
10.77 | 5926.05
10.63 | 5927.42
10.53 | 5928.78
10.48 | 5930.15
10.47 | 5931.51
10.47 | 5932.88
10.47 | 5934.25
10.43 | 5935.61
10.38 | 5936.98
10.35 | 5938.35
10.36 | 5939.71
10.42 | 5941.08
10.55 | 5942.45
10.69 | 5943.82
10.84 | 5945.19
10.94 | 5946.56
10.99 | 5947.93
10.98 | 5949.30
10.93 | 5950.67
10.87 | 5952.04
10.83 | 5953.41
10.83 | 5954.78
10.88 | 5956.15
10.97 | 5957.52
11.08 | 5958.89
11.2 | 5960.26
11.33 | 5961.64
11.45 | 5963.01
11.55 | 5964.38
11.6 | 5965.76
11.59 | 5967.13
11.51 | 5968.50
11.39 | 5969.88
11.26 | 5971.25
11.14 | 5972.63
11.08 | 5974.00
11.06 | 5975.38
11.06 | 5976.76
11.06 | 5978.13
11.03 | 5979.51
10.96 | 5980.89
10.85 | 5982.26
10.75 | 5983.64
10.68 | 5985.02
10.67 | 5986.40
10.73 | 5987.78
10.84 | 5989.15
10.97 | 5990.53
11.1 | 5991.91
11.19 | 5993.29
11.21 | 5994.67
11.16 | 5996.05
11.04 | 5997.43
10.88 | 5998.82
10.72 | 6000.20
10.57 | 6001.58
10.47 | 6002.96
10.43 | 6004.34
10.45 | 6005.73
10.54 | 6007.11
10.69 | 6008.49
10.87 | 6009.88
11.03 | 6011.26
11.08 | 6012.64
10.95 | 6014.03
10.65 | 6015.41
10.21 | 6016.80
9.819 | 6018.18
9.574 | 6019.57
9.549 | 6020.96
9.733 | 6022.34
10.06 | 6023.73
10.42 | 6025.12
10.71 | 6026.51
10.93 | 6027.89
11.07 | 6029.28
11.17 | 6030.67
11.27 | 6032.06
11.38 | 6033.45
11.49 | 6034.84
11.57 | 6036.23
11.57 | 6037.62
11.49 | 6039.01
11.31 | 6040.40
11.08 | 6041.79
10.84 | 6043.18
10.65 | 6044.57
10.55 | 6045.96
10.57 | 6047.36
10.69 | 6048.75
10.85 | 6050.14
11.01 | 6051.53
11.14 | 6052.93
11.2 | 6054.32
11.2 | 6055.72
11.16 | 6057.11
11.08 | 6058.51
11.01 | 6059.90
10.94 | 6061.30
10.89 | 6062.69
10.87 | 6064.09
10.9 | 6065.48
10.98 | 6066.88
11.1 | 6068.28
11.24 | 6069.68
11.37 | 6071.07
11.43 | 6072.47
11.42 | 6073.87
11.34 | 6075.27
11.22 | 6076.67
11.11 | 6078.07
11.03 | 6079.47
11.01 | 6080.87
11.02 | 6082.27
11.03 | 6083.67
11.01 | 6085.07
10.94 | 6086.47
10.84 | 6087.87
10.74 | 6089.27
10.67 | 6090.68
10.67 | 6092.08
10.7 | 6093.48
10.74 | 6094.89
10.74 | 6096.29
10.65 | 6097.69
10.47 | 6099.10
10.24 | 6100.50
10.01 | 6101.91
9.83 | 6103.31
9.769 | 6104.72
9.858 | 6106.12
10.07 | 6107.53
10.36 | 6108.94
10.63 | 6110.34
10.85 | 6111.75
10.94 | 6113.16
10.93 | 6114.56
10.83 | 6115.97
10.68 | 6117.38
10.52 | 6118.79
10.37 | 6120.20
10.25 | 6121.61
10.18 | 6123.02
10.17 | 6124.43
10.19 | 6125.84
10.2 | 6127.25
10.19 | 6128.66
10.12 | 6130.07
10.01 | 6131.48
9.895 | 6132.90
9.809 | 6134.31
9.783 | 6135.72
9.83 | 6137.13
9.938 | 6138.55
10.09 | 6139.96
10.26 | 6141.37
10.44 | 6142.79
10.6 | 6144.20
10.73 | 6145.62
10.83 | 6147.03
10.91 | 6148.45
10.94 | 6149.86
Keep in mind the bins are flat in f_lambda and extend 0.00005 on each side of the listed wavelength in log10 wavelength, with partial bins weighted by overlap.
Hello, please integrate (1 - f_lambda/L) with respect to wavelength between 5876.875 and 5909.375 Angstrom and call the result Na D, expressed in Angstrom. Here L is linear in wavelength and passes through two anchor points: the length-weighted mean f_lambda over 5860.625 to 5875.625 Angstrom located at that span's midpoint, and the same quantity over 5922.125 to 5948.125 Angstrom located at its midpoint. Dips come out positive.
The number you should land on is 0.3 Angstrom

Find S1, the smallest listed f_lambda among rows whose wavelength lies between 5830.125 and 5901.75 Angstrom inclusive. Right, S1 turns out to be 9.958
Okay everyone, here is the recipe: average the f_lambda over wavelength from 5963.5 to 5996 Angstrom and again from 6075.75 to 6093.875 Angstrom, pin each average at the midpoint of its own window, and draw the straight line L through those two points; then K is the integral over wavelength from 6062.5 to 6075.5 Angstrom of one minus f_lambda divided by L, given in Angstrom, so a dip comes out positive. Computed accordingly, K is -0.2 Angstrom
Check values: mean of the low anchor 11.1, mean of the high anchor 10.9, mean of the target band 11.2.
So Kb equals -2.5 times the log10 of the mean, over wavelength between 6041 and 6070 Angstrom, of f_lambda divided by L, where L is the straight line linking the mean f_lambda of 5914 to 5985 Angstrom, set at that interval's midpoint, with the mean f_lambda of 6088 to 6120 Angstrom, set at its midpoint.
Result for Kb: -0.03 mag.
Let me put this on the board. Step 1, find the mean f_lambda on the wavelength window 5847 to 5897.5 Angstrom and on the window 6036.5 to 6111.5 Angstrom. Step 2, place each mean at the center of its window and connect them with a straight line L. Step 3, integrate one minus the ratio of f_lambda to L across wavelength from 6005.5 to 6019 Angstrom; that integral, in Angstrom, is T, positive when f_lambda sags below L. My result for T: 0.3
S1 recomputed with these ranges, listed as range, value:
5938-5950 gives 10.35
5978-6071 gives 9.549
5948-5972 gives 10.83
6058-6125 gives 9.769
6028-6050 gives 10.55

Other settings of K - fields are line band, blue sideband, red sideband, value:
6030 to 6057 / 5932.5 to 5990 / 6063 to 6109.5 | -0.7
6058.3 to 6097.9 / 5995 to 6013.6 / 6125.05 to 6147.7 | -2.1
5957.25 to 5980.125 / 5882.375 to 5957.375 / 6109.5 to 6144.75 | -1.5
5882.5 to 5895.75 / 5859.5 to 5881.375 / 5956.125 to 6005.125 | 0.7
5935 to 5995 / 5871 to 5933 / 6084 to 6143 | -1.8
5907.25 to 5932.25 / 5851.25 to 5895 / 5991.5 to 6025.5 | -0.3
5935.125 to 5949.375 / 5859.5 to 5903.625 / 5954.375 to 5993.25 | 0.4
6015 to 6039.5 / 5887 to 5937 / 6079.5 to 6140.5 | -0.5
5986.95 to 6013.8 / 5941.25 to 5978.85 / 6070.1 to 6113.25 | 0.3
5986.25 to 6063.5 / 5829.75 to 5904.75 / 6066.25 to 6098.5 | 1.0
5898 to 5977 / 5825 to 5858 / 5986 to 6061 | 1.4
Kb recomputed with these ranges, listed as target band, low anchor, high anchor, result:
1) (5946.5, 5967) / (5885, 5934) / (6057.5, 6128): -0.05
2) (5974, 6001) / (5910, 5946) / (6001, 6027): -0.05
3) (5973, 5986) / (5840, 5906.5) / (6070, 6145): -0.03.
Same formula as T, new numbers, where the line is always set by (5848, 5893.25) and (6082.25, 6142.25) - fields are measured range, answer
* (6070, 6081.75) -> -0.88 Angstrom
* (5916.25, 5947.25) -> 0.03 Angstrom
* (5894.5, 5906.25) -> 0.47 Angstrom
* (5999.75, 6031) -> 0.18 Angstrom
